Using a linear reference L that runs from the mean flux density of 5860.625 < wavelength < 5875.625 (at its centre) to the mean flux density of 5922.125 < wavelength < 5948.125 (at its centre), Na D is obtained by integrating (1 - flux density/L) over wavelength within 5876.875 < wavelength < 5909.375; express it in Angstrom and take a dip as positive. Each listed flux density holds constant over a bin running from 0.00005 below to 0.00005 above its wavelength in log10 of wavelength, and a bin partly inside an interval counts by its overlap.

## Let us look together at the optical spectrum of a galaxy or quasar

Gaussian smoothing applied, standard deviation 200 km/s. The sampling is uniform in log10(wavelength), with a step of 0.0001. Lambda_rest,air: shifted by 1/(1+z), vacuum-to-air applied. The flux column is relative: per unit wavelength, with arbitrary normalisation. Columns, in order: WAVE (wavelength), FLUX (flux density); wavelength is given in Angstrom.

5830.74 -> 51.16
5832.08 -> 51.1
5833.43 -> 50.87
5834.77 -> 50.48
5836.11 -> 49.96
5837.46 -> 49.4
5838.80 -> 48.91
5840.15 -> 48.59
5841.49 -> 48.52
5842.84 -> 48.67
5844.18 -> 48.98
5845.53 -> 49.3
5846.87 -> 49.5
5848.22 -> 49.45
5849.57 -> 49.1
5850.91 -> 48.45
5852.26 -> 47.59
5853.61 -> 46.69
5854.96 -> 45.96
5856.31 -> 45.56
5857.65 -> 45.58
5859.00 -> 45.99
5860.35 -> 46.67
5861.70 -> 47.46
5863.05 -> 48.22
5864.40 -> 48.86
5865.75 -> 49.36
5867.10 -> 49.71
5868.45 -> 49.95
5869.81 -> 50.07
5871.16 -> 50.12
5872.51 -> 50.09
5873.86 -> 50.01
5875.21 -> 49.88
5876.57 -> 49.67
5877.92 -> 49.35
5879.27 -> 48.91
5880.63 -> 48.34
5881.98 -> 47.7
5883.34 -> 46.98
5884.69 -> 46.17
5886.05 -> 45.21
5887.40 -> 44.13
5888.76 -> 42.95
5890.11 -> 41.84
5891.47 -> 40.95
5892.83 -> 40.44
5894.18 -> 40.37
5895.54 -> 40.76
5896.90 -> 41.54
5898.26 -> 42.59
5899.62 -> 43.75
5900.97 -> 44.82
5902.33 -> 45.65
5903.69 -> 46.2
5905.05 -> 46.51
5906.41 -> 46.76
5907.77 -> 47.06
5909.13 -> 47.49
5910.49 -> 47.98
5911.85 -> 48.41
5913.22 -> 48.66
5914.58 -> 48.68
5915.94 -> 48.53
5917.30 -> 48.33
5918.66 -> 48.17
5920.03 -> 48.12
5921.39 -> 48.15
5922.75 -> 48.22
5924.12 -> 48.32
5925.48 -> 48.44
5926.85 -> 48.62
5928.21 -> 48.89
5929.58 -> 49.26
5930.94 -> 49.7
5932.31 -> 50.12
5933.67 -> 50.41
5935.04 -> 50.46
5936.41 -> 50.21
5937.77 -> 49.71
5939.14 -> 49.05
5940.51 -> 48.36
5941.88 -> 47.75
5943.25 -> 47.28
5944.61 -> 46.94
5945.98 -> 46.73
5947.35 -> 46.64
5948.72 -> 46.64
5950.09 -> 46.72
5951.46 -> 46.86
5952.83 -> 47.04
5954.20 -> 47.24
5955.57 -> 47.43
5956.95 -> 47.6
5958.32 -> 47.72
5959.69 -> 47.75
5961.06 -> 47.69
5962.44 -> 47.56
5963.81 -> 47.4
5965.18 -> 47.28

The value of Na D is 2.8 Angstrom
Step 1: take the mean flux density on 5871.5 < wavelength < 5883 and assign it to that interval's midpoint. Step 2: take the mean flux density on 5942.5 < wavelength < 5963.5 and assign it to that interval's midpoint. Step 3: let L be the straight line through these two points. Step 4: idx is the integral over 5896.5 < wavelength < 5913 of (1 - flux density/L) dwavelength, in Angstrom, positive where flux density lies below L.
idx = 0.9 Angstrom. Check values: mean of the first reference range 49.2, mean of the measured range 45.9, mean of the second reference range 47.2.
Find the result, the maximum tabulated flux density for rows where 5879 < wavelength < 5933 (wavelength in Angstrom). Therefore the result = 50.12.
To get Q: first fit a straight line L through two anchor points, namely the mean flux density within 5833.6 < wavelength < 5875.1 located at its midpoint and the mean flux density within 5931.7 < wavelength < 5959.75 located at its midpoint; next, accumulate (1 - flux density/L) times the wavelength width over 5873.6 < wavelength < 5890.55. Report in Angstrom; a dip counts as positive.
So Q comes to 0.5 Angstrom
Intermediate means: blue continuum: 48.6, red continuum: 48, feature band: 47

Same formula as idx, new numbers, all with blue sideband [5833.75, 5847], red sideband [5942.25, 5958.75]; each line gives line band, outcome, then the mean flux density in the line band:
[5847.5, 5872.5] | 0.40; 48.1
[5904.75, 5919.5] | -0.02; 47.9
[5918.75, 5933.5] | -0.39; 48.8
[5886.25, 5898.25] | 1.60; 41.8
